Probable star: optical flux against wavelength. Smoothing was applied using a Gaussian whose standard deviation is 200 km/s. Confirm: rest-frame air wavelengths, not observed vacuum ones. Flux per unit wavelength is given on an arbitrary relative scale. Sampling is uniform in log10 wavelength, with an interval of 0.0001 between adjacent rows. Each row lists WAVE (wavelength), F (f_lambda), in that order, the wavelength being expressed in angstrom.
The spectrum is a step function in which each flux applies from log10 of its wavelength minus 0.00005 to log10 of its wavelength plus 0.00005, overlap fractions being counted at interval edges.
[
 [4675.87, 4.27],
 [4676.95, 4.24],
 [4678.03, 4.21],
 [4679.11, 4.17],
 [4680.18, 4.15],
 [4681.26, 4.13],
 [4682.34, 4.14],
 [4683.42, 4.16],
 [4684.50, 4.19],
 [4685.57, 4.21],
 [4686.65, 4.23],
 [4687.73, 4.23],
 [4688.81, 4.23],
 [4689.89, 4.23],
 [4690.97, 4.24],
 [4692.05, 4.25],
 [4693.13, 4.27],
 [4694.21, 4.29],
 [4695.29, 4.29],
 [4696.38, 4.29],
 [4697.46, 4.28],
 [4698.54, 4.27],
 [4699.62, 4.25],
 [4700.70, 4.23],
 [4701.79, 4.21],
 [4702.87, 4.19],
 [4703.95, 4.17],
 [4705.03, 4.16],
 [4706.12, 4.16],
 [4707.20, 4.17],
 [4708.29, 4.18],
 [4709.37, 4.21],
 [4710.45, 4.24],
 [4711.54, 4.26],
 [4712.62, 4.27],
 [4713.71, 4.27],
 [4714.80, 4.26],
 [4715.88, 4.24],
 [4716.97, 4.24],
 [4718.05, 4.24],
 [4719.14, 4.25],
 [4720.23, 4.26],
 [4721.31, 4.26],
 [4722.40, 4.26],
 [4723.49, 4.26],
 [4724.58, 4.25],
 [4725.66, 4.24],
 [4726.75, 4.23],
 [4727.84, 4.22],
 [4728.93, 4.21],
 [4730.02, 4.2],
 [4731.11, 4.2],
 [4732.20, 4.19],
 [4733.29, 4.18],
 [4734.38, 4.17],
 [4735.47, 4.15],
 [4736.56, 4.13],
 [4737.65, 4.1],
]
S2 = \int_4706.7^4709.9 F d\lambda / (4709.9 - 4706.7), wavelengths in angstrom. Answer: 4.18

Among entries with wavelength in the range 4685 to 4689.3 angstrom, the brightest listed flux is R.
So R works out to 4.23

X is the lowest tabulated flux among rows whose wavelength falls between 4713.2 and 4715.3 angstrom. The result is 4.26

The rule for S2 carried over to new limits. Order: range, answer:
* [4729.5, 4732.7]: 4.2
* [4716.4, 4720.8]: 4.25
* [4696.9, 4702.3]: 4.25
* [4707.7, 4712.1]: 4.22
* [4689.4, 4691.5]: 4.24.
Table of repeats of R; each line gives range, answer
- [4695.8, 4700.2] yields 4.29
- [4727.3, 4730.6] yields 4.22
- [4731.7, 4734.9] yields 4.19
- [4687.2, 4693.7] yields 4.27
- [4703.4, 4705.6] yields 4.17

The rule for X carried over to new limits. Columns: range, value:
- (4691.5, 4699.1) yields 4.25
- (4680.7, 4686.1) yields 4.13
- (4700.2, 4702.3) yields 4.21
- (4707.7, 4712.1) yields 4.18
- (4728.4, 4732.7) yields 4.19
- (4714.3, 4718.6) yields 4.24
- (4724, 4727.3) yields 4.23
